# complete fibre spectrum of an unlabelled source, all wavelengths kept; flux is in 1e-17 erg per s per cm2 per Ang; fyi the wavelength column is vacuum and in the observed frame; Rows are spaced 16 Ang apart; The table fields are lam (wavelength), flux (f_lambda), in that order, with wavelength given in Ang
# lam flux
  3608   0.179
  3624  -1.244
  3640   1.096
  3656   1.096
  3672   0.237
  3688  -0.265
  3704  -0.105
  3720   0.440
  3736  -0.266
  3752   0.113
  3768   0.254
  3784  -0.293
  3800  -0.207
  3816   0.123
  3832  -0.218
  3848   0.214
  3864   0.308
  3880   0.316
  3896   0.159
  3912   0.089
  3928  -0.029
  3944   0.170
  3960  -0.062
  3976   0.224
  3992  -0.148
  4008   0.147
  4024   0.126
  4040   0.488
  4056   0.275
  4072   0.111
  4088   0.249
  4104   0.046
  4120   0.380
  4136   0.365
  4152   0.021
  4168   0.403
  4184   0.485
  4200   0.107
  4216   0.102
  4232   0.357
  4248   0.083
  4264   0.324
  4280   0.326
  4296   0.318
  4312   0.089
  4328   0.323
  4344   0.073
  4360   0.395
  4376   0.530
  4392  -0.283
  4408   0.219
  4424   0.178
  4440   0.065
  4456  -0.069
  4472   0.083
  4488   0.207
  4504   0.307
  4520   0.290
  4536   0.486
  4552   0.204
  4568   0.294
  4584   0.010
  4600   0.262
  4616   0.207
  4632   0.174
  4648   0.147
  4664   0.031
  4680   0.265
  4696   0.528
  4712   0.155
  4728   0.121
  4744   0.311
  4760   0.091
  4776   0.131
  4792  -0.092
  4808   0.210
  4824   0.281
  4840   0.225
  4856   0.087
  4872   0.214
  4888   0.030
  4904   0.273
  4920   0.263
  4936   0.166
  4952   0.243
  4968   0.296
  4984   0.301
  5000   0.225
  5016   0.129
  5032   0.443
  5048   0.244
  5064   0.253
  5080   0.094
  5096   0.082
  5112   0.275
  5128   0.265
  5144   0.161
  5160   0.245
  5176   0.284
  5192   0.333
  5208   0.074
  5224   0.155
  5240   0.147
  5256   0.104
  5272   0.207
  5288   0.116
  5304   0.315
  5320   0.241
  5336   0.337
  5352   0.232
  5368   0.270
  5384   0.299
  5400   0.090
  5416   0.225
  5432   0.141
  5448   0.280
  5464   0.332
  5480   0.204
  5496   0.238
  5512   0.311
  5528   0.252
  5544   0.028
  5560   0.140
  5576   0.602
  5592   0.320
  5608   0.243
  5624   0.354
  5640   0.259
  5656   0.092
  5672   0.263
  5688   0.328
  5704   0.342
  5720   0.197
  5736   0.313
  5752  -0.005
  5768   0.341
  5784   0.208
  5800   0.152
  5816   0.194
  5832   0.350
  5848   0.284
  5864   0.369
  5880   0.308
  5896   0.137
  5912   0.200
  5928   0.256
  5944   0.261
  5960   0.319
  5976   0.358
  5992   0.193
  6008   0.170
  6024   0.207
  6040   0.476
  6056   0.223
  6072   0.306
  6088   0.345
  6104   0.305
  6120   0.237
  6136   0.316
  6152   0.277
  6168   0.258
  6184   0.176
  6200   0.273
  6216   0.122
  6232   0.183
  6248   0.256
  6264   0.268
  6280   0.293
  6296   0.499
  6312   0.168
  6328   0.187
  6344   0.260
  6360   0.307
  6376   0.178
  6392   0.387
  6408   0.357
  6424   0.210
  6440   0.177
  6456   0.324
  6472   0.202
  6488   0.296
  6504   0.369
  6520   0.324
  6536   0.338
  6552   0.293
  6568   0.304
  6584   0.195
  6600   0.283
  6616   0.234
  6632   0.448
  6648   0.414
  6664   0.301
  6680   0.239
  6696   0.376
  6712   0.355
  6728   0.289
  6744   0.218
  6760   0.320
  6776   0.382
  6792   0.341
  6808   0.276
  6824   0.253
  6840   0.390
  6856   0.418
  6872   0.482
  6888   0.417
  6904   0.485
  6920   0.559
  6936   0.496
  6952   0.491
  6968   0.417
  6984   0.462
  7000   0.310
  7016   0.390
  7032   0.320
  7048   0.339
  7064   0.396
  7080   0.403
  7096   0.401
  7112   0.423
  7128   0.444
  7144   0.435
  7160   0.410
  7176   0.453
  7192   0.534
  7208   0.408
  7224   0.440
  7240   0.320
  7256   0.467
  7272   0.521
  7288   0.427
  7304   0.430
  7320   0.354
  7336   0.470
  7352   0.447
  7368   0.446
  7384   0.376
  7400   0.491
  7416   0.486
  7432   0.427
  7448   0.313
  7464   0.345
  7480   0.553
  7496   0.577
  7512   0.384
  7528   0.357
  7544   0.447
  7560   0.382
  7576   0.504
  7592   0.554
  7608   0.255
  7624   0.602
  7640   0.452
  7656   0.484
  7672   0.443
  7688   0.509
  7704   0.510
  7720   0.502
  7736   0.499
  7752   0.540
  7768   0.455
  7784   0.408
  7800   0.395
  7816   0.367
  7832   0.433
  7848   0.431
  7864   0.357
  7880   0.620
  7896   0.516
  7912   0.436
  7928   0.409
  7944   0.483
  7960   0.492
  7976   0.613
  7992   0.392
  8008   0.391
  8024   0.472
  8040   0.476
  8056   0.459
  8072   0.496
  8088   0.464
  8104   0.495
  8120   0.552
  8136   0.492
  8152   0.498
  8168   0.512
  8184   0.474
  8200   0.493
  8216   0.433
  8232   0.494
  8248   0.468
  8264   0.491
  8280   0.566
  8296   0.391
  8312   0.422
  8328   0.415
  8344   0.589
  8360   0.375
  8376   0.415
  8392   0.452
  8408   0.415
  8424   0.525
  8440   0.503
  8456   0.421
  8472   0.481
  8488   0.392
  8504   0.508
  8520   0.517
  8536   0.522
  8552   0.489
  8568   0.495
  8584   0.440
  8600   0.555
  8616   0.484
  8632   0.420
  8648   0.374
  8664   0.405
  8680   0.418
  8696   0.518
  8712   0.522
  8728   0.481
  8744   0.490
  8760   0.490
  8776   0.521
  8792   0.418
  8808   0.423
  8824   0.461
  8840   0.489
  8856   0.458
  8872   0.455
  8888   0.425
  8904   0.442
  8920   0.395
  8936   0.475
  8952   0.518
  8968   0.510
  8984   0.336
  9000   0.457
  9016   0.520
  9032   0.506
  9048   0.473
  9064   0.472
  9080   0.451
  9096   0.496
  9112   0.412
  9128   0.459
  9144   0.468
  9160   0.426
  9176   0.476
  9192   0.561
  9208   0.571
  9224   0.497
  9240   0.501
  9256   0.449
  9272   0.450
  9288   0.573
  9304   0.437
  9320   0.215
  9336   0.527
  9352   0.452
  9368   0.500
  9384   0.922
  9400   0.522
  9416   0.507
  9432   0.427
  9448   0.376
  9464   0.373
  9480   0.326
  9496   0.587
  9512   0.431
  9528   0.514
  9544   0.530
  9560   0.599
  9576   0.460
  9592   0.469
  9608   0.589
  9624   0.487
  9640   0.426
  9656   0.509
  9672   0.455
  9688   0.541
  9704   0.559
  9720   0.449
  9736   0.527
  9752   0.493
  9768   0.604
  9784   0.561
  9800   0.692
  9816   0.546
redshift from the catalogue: 0.72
